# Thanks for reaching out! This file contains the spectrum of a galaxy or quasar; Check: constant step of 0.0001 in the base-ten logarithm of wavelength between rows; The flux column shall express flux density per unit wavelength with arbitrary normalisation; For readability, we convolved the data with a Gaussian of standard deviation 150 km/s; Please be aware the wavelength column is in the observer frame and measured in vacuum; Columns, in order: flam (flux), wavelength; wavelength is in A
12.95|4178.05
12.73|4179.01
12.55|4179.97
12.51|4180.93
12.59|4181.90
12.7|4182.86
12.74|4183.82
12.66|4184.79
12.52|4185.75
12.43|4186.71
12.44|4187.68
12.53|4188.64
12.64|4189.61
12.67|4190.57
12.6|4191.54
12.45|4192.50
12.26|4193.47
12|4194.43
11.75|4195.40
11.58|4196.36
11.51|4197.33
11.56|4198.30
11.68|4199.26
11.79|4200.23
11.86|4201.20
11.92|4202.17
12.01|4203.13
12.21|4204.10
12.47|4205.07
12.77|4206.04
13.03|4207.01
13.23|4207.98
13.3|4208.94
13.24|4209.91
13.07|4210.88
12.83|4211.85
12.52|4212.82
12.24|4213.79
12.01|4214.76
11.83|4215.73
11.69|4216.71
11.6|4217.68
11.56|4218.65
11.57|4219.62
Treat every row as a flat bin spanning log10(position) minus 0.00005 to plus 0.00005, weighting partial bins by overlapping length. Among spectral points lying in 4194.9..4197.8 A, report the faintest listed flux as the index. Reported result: 11.51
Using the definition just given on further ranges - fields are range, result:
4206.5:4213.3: 12.52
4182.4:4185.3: 12.66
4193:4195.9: 11.75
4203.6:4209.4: 12.21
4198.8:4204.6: 11.68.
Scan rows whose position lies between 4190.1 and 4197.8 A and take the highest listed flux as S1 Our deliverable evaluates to 12.67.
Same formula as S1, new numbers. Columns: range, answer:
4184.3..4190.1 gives 12.66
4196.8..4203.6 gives 12.01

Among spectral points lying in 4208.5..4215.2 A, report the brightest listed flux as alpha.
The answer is 13.3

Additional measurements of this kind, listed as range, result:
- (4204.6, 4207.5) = 13.03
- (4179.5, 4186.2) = 12.74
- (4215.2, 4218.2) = 11.83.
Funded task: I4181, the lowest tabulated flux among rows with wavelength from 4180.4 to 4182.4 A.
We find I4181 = 12.51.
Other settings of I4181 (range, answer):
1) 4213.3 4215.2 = 12.01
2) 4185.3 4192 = 12.43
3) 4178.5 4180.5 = 12.55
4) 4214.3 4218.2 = 11.6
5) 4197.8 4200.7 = 11.56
